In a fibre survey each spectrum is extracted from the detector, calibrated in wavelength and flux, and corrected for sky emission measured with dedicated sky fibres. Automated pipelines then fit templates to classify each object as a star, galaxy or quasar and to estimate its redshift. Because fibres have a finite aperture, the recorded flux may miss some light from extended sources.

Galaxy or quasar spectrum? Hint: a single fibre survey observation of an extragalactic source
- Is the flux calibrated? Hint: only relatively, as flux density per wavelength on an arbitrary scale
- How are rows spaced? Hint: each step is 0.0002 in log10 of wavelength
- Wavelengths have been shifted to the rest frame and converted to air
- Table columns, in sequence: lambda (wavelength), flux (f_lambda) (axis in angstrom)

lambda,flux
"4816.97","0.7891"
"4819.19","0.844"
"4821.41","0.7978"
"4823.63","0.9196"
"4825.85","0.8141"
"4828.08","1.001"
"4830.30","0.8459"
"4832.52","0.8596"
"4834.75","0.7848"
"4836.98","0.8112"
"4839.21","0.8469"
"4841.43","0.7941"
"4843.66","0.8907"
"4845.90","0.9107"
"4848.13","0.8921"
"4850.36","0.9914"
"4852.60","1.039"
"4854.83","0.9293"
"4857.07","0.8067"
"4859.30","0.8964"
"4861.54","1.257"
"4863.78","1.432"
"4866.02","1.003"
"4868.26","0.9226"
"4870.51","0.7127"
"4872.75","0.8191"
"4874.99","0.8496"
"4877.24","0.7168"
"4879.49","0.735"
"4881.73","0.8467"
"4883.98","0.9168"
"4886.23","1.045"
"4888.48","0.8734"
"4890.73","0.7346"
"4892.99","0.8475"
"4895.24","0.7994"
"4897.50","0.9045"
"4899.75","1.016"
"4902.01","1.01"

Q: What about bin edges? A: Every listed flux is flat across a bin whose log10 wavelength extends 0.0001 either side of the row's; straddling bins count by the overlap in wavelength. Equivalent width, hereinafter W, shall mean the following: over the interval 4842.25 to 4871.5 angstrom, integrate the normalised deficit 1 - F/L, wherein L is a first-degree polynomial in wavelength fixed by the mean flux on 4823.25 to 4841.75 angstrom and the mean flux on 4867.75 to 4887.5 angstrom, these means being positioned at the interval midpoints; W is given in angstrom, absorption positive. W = -4.5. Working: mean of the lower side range 0.853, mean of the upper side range 0.838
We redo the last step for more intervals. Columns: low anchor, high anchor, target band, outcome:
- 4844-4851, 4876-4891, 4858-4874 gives -2.16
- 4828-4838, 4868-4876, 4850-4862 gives -2.08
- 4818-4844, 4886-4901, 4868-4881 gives 1.27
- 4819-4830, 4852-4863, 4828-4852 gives 1.53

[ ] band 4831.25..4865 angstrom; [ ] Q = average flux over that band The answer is 0.943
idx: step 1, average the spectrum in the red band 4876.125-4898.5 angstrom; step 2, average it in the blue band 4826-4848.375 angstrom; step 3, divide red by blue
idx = 0.98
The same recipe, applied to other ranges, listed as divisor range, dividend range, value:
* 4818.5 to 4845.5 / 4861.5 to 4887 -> 1.08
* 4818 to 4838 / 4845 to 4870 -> 1.17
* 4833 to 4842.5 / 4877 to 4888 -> 1.06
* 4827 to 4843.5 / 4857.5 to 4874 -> 1.17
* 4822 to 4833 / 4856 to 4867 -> 1.22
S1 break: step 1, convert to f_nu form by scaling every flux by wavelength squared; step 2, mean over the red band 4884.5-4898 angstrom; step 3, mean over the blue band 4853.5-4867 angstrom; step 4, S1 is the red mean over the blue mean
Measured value 0.8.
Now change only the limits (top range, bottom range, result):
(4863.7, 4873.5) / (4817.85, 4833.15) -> 1.10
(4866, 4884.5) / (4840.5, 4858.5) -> 0.92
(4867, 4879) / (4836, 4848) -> 0.95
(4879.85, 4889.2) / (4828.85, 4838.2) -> 1.11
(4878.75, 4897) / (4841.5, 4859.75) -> 0.95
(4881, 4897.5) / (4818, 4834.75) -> 1.03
